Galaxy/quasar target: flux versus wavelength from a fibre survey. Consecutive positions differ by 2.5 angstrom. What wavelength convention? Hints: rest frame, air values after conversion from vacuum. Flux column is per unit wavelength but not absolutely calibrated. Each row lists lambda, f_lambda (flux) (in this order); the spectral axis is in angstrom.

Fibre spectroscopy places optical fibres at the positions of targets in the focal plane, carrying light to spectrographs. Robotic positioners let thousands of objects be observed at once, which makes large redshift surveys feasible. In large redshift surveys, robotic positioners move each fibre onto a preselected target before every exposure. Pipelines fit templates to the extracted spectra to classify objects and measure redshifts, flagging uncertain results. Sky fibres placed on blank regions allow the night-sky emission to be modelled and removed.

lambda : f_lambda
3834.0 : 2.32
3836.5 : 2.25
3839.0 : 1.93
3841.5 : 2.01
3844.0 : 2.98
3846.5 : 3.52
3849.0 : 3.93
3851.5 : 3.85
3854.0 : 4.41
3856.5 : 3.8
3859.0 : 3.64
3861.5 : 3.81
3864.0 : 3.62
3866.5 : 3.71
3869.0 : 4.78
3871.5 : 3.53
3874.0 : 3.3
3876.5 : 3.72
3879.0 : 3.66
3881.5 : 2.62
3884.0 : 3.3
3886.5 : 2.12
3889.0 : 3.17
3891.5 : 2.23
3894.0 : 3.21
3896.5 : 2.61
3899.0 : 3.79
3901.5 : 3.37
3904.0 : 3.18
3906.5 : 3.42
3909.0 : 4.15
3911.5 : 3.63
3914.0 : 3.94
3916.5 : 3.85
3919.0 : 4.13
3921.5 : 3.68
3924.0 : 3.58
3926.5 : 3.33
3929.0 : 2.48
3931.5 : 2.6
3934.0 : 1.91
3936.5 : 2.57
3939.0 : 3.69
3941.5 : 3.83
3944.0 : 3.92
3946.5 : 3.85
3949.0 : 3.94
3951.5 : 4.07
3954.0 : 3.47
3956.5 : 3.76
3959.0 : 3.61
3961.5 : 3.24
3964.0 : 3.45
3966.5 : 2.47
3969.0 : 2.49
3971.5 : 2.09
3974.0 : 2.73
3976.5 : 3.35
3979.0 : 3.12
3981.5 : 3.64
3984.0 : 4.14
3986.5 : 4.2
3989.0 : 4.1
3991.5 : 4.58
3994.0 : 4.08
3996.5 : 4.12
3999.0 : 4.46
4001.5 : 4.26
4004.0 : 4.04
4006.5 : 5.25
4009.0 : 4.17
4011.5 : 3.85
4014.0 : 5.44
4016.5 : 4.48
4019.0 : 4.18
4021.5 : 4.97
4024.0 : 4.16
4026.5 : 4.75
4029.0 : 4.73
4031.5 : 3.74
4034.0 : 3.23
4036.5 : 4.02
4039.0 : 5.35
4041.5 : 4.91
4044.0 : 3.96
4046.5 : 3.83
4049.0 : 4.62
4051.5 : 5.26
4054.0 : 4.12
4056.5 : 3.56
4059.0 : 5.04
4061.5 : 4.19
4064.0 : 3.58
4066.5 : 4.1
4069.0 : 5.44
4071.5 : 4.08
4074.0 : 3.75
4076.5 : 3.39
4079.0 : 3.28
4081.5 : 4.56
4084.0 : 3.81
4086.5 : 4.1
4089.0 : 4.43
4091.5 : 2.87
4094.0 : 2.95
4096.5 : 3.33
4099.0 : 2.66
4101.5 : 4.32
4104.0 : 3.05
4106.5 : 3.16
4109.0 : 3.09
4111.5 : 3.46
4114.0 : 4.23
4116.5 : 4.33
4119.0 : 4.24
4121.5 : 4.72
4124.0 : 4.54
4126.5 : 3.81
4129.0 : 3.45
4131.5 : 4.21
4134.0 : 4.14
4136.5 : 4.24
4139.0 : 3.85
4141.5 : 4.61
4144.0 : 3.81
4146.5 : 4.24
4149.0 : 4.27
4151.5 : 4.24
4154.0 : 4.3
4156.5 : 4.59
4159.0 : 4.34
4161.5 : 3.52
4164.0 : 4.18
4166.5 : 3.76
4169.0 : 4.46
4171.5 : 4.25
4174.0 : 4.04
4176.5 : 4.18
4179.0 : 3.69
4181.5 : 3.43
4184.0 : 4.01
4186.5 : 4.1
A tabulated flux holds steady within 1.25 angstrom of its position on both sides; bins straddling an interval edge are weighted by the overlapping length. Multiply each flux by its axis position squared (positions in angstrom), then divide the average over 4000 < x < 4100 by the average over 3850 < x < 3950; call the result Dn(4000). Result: 1.3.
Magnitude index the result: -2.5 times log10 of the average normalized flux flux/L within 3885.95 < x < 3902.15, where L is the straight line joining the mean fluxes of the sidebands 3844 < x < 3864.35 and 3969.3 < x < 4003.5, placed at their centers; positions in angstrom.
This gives 0.27 mag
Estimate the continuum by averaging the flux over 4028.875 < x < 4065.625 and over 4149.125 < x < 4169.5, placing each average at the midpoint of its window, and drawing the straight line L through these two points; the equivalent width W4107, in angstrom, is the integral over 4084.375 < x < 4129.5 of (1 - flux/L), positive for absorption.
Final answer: 5.3 angstrom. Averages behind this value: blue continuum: 4.26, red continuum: 4.17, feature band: 3.71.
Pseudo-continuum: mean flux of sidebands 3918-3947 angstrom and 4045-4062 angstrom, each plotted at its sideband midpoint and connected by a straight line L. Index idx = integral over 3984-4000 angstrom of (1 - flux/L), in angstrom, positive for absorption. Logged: -1.8 angstrom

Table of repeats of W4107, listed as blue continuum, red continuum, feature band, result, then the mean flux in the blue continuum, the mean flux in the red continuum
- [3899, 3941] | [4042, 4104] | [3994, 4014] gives -3.6 angstrom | 3.37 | 3.96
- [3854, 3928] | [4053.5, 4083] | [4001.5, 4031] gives -4.5 angstrom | 3.49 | 4.09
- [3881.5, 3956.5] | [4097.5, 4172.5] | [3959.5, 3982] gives 3.5 angstrom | 3.34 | 4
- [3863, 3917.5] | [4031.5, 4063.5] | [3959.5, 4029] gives 1.4 angstrom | 3.4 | 4.3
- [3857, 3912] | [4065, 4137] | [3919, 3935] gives 2.0 angstrom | 3.39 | 3.85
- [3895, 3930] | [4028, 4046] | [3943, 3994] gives 4.3 angstrom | 3.52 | 4.25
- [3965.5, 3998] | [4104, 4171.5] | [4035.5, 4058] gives -4.2 angstrom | 3.49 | 4.05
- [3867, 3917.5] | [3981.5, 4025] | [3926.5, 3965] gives 5.0 angstrom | 3.38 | 4.36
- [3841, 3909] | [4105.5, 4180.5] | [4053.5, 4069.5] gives -1.6 angstrom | 3.41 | 4.07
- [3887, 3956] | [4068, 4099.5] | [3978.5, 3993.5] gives -2.0 angstrom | 3.38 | 3.75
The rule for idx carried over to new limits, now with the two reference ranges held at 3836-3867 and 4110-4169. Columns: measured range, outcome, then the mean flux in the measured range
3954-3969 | 1.7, 3.25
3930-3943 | 2.4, 2.93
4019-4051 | -4.3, 4.37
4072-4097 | 2.0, 3.67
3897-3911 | -0.1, 3.53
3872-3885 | 0.4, 3.33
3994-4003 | -1.2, 4.25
